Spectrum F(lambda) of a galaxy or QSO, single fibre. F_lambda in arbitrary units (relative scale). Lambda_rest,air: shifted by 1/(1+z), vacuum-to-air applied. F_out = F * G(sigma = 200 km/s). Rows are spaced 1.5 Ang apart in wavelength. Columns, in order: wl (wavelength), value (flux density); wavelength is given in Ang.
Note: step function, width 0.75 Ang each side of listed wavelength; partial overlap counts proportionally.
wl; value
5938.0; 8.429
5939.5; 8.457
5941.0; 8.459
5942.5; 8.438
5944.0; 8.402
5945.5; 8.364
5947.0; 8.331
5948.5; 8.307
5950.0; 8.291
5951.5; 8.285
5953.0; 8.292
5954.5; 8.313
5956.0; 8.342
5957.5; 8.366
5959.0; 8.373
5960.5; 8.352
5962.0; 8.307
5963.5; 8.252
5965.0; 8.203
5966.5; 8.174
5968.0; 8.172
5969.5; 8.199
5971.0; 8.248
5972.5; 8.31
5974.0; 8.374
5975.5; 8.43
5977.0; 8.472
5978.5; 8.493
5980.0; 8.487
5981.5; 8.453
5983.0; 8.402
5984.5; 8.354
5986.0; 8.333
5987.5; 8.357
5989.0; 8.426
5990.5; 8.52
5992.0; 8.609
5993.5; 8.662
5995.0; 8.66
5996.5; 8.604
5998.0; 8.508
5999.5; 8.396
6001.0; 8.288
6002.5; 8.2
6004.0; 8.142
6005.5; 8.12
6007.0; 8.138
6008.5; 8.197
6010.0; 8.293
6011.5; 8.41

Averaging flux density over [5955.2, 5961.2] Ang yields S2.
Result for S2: 8.36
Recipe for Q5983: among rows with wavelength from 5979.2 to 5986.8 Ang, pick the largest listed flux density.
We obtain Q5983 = 8.487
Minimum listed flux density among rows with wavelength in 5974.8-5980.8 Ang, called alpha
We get 8.43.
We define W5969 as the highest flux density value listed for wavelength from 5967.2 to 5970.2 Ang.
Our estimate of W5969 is 8.199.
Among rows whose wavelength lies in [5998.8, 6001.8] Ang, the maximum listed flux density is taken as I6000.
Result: 8.396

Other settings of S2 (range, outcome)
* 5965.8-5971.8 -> 8.2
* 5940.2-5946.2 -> 8.42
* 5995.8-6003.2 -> 8.4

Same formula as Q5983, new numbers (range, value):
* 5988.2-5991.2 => 8.52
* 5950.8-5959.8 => 8.373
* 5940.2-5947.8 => 8.459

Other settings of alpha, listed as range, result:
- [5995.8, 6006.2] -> 8.12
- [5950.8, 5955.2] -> 8.285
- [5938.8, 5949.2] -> 8.307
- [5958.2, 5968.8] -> 8.172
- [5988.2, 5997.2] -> 8.426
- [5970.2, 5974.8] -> 8.248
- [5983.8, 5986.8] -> 8.333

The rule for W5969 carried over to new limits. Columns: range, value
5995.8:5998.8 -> 8.604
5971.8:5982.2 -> 8.493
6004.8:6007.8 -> 8.138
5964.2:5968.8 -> 8.203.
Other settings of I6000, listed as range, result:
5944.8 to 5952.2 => 8.364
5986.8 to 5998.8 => 8.662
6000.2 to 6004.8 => 8.288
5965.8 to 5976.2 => 8.43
